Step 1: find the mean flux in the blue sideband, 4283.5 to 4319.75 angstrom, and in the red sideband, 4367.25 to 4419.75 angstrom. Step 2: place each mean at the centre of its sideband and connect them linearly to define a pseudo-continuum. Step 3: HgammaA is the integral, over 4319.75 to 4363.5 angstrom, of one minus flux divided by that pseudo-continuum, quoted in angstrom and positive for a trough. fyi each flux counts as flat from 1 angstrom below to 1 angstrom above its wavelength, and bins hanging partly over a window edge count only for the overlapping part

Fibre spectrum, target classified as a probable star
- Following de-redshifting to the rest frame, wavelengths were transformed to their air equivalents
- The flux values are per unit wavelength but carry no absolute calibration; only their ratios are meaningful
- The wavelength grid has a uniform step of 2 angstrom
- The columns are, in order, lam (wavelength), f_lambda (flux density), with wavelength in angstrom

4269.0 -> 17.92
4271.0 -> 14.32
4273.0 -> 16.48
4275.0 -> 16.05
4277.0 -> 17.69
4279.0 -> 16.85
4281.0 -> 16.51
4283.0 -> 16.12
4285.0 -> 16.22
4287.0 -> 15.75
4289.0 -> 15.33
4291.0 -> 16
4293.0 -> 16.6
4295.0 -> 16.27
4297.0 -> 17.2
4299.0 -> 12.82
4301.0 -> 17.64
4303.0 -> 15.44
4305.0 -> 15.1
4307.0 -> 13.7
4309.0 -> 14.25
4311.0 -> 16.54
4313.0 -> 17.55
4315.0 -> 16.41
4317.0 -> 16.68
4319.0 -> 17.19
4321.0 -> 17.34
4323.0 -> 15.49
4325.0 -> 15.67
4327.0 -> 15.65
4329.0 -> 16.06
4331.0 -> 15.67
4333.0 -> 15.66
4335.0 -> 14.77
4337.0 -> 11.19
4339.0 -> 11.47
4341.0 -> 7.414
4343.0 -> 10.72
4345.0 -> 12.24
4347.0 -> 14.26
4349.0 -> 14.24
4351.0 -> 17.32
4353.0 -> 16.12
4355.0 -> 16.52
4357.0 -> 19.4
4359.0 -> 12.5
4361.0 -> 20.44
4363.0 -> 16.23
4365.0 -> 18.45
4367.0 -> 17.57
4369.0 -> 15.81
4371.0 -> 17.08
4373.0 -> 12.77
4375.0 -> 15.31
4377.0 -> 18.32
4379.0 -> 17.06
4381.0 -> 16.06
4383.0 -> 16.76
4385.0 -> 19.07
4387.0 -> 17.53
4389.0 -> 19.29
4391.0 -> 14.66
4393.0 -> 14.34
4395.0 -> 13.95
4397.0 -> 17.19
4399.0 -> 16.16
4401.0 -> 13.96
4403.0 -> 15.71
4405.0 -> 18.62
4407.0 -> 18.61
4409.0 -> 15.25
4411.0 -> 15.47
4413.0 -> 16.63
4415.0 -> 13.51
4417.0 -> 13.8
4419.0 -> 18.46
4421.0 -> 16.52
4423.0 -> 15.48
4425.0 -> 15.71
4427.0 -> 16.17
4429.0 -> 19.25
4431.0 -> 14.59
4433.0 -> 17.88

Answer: 3.32 angstrom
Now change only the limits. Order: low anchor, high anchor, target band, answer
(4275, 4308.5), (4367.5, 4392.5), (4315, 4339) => 1.1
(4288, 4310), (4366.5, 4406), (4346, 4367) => -0.7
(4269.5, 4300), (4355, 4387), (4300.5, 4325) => 0.4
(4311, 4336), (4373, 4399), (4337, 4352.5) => 3.6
